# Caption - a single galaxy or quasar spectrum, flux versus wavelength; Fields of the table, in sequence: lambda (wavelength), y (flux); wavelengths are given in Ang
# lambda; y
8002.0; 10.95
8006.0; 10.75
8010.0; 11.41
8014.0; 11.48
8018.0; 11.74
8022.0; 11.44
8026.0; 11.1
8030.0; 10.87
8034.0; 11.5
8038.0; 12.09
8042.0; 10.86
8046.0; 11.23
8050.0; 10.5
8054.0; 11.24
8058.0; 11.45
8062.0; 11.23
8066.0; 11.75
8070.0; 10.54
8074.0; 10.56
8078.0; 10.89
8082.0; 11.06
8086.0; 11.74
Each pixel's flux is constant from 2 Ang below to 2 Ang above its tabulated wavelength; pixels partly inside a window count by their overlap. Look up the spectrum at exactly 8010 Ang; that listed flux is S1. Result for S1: 11.41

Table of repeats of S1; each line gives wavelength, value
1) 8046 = 11.23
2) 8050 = 10.5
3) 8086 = 11.74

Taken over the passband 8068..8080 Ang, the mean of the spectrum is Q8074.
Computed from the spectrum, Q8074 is 10.7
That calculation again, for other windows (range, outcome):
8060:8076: 11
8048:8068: 11.2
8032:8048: 11.4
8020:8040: 11.4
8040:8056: 11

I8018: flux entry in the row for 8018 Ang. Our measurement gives 11.74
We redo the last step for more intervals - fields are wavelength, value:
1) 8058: 11.45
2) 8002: 10.95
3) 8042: 10.86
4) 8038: 12.09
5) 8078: 10.89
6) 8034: 11.5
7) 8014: 11.48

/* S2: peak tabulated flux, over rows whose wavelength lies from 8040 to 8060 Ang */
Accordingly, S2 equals 11.45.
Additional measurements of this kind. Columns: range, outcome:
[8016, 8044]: 12.09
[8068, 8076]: 10.56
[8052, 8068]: 11.75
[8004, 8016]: 11.48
